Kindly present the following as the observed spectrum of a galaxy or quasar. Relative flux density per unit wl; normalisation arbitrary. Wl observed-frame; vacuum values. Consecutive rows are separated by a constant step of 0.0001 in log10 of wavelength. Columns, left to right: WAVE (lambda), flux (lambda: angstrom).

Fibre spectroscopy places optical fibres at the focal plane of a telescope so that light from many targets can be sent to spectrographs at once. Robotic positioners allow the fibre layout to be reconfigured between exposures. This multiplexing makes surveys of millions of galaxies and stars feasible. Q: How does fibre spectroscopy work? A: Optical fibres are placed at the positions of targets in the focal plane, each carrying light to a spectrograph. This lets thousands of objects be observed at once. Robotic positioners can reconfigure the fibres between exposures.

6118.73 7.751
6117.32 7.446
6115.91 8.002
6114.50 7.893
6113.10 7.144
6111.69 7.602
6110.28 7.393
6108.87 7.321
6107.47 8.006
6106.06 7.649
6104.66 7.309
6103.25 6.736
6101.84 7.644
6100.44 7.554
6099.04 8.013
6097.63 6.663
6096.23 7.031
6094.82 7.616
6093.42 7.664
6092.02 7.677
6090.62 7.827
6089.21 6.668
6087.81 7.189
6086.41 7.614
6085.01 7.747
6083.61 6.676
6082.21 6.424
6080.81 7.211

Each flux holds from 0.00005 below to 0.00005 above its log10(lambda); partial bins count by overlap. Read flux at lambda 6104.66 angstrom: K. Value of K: 7.309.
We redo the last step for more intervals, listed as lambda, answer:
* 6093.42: 7.664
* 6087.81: 7.189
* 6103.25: 6.736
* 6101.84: 7.644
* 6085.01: 7.747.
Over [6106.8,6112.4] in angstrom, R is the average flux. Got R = 7.57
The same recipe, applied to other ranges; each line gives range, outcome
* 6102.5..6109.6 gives 7.4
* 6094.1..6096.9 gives 7.32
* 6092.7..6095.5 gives 7.66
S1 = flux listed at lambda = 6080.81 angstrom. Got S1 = 7.211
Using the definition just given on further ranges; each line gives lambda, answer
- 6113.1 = 7.144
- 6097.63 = 6.663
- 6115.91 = 8.002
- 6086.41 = 7.614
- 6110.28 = 7.393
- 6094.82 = 7.616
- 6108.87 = 7.321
